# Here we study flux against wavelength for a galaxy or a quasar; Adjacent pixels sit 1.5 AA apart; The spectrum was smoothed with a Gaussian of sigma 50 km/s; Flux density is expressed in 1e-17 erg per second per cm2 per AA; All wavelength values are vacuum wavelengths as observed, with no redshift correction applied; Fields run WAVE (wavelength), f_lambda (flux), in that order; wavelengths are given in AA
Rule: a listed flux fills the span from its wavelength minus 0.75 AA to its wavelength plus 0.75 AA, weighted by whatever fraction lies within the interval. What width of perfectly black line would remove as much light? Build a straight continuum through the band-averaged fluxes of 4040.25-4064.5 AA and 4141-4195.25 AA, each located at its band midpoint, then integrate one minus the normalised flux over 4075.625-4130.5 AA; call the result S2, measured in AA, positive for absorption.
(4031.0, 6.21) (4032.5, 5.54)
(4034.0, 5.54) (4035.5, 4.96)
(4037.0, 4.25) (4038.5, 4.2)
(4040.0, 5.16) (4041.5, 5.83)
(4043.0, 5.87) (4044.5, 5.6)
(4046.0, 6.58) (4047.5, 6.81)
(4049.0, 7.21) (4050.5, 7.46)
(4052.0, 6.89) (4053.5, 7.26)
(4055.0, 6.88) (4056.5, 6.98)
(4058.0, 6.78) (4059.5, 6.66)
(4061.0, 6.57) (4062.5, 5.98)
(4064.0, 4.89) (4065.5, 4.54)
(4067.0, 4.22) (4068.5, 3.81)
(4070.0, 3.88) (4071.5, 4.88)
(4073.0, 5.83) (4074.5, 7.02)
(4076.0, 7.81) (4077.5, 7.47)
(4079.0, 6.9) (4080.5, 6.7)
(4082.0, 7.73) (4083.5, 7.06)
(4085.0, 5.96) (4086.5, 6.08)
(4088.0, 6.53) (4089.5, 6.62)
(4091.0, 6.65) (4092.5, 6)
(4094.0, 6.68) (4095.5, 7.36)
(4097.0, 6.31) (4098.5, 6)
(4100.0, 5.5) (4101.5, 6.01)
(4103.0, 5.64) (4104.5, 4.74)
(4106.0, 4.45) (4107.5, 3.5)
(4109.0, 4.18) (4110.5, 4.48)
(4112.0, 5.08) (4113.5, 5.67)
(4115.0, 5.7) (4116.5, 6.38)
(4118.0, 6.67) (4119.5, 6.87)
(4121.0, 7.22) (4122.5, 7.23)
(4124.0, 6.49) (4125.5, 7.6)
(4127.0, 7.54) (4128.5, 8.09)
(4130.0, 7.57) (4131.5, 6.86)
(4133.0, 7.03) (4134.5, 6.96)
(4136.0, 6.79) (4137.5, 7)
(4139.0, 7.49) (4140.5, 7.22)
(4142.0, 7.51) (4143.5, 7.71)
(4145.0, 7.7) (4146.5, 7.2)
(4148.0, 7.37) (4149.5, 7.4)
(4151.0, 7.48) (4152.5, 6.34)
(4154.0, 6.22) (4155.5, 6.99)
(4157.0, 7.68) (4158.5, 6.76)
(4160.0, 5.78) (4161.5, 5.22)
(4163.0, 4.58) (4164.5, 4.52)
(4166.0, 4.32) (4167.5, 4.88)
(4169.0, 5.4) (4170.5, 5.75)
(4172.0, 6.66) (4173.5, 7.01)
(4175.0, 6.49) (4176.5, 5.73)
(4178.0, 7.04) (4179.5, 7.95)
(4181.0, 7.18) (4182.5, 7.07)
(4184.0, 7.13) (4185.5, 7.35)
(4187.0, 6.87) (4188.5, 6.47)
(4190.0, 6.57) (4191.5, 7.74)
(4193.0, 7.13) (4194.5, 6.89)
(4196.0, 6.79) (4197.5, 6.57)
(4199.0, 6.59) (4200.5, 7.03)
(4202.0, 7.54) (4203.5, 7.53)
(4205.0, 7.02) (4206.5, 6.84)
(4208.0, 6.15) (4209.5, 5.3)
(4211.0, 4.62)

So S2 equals 1.9 AA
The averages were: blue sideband 6.5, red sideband 6.62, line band 6.32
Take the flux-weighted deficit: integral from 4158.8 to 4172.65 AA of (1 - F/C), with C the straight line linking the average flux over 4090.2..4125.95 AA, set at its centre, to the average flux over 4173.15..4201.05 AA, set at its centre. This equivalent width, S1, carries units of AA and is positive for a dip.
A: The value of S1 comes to 2.9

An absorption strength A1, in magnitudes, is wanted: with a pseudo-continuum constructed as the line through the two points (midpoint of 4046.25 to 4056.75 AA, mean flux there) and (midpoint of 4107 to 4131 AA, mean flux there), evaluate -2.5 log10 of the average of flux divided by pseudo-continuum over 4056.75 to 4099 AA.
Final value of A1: 0.09 mag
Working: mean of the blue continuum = 7.05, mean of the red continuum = 6.3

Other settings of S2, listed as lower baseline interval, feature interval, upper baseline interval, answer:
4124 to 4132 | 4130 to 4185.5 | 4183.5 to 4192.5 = 4.58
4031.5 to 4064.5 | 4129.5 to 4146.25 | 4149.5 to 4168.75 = -3.59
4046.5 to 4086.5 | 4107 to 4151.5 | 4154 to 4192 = -2.88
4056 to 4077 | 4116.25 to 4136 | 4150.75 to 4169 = -4.55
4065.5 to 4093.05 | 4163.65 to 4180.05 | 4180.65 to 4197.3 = 2.21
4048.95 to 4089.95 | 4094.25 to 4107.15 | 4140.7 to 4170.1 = 1.23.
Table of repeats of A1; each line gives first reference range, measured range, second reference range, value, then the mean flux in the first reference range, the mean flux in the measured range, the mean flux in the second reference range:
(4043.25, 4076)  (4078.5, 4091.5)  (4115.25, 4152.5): -0.039 mag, 6.07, 6.69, 7.19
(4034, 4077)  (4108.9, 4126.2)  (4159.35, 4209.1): -0.005 mag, 5.89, 6.2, 6.47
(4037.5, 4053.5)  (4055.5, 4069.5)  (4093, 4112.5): 0.068 mag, 6.18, 5.6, 5.39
